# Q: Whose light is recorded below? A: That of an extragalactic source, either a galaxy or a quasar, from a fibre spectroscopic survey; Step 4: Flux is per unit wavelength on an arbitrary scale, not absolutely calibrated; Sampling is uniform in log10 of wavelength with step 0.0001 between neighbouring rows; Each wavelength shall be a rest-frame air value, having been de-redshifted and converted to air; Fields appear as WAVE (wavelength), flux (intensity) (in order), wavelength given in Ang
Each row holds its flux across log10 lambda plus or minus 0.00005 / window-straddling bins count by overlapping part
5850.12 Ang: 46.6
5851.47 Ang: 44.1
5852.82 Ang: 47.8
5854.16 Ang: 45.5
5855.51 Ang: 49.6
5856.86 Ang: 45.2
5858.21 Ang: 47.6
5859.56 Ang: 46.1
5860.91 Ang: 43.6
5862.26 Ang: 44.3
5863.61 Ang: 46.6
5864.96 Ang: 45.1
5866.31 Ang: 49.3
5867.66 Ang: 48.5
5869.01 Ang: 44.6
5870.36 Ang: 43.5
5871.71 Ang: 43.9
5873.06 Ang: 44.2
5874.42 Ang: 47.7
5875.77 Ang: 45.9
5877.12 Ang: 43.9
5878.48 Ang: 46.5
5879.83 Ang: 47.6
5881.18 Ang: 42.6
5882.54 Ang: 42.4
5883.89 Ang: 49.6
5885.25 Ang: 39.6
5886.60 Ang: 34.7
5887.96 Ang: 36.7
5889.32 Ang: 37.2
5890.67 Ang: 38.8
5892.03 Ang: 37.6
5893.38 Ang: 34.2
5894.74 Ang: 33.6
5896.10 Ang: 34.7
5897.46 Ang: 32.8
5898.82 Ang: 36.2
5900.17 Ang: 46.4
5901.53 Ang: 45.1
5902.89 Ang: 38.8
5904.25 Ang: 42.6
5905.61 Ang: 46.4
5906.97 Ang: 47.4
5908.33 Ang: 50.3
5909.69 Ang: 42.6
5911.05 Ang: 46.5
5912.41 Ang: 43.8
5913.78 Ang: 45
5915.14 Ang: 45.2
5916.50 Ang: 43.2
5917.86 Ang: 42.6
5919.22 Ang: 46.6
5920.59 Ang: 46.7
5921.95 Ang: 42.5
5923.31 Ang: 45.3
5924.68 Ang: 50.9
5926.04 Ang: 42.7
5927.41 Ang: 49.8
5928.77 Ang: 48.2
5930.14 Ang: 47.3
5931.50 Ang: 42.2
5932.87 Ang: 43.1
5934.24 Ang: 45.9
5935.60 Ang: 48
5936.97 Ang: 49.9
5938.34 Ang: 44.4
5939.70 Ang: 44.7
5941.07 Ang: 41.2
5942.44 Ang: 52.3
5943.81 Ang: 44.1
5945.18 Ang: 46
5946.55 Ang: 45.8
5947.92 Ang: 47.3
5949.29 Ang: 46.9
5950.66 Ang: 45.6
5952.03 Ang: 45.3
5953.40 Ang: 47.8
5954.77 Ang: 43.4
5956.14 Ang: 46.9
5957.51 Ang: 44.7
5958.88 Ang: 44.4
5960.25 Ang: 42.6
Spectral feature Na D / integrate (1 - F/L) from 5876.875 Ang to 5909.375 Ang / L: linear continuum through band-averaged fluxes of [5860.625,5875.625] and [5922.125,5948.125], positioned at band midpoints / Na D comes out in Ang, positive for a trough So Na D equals 3.4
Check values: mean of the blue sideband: 45.6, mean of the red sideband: 46.2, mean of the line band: 41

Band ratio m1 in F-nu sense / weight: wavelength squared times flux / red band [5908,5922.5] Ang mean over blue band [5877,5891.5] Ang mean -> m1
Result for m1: 1.1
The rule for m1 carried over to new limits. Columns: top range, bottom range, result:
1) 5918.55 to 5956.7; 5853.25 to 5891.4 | 1.06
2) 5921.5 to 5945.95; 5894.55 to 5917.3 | 1.09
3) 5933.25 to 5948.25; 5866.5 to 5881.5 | 1.04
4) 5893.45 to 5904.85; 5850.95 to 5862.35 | 0.85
